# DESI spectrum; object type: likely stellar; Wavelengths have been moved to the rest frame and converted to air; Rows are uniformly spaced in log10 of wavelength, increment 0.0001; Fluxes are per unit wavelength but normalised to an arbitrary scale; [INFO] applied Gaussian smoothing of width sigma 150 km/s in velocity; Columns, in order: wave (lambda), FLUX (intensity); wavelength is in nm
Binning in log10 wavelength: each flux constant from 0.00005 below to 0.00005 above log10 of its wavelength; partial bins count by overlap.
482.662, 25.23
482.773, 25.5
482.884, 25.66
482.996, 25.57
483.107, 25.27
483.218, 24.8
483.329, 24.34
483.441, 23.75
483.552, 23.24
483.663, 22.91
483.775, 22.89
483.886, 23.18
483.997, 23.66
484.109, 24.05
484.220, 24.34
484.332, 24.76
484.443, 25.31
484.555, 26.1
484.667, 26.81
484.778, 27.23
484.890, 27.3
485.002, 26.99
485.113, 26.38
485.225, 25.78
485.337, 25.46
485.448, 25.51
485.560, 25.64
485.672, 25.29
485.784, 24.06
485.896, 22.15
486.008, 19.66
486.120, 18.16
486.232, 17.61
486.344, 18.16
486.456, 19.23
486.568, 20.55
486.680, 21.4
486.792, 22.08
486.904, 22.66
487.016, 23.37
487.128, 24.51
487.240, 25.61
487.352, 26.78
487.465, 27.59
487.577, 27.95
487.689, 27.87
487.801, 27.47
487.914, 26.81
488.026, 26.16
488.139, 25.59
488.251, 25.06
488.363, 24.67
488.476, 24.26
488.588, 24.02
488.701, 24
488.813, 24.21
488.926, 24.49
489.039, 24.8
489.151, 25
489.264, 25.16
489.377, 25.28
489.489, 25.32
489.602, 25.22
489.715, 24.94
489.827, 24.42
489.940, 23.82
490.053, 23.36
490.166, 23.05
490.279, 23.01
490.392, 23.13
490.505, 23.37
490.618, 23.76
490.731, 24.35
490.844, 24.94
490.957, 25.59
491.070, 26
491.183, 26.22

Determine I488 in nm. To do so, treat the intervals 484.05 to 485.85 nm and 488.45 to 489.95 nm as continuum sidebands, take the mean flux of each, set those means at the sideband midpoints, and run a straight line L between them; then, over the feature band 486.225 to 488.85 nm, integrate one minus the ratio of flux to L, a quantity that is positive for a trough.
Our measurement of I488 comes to 0.09 nm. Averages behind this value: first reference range 25.7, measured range 24.2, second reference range 24.7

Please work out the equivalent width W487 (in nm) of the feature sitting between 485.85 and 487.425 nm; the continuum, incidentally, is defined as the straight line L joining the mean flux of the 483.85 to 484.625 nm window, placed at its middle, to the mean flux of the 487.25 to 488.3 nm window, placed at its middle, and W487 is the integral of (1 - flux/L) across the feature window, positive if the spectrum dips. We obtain 0.27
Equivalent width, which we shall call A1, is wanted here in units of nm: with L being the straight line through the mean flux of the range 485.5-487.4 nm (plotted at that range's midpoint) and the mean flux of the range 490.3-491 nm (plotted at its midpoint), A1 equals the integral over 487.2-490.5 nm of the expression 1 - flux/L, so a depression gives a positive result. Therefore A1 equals -0.27 nm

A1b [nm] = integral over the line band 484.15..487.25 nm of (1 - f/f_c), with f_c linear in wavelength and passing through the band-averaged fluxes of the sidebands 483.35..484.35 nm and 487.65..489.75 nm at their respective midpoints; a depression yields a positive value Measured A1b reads 0.08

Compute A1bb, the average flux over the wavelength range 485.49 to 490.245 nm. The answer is 24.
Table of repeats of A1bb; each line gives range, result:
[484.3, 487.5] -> 23.8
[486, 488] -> 23.3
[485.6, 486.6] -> 20.6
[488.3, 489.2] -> 24.4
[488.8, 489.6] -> 24.9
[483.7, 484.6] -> 24.2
